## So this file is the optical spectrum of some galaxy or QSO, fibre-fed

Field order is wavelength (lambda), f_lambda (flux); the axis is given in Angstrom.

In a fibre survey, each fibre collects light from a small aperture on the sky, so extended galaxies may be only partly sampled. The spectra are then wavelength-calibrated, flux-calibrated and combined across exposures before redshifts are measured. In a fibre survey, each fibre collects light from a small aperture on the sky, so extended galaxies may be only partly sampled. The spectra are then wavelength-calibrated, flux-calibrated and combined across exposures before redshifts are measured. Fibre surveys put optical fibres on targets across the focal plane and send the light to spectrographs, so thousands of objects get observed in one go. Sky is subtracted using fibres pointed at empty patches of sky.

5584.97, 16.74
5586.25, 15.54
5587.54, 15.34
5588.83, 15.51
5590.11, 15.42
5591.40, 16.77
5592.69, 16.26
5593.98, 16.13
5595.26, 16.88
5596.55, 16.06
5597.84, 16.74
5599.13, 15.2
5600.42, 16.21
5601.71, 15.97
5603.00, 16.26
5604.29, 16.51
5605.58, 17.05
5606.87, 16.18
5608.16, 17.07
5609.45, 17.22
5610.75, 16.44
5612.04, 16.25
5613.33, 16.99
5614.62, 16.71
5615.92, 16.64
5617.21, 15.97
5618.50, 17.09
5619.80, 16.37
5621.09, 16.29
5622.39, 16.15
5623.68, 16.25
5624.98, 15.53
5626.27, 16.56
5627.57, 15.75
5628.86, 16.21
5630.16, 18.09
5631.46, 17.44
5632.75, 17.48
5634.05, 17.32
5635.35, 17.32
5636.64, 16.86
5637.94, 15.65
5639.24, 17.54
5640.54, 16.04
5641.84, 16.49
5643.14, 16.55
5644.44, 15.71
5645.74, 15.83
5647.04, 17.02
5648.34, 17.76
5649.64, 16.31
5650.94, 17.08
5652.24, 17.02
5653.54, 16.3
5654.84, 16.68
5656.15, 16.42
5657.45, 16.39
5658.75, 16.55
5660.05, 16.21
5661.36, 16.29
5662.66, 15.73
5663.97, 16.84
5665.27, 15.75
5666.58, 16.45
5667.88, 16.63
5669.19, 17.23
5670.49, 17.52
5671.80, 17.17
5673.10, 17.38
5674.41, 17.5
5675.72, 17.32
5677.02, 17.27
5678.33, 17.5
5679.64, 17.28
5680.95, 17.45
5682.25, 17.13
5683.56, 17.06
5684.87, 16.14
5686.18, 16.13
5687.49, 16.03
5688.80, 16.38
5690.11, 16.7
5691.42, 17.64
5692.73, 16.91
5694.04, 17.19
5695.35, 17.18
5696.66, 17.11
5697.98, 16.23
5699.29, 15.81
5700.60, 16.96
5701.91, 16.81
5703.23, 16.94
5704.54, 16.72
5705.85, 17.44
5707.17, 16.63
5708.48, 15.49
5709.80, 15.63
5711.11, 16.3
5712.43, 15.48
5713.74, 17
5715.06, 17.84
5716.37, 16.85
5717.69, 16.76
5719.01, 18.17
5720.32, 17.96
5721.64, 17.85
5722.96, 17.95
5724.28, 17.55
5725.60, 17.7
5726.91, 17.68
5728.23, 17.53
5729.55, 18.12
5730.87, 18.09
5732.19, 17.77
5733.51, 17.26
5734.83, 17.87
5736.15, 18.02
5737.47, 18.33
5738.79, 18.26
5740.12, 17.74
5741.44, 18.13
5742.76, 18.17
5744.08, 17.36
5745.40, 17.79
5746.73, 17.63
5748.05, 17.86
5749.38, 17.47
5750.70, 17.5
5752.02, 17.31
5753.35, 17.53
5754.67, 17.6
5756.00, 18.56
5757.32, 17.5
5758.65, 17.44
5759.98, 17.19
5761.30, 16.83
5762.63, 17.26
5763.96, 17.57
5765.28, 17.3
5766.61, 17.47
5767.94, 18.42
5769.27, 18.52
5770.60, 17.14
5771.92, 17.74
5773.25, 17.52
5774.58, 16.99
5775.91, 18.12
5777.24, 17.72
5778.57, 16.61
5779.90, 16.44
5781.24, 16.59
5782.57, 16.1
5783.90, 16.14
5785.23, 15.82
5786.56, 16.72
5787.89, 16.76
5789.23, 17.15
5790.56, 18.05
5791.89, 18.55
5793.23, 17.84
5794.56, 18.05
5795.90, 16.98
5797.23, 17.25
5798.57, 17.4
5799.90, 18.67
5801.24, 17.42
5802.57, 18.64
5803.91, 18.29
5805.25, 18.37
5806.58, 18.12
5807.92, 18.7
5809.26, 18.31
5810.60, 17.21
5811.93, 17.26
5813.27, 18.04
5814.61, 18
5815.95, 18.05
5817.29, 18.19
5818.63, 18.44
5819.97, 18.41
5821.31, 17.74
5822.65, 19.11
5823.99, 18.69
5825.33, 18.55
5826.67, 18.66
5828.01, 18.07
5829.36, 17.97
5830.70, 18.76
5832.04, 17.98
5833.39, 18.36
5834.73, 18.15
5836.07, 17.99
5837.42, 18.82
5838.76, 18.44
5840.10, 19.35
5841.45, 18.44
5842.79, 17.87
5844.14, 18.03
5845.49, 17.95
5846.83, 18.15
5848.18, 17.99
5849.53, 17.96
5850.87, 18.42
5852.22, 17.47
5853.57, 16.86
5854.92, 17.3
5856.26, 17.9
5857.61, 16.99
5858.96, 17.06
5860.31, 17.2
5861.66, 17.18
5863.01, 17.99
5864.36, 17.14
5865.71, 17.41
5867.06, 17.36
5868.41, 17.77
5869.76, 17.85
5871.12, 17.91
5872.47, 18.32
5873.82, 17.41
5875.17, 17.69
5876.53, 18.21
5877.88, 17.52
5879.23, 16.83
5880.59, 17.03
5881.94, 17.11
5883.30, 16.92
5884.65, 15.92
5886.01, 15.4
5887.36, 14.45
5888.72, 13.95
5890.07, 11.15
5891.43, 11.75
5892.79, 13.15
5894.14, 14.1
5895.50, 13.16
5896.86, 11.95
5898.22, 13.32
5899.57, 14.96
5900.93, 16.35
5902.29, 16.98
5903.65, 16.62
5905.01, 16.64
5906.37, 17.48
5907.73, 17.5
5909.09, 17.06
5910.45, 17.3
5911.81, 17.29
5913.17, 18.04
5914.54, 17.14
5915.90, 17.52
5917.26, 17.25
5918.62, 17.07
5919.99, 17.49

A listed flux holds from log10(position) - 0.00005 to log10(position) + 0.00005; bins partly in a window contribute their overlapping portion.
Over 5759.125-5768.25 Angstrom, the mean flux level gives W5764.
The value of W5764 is 17.4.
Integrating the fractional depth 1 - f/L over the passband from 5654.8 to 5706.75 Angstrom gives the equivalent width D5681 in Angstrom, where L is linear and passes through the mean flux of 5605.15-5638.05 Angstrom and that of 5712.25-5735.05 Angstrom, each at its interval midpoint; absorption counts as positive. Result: 1.2 Angstrom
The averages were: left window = 16.7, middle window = 16.8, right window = 17.6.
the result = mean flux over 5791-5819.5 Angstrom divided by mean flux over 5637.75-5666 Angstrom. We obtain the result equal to 1.1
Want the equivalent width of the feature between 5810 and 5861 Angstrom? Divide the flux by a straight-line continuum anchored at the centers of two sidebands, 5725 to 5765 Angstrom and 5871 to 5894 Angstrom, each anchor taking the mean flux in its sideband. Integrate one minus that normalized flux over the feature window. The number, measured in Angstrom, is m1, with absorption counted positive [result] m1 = -4.9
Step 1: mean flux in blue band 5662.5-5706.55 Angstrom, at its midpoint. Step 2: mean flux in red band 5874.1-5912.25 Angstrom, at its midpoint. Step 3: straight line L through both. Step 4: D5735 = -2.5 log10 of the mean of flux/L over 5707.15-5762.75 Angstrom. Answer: -0.06 mag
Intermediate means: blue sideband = 16.9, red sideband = 15.6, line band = 17.5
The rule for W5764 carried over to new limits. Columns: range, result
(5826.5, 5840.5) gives 18.4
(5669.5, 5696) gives 17.1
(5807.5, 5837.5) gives 18.2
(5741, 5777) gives 17.6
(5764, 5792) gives 17.2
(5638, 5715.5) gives 16.7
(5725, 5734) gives 17.8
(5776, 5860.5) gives 17.8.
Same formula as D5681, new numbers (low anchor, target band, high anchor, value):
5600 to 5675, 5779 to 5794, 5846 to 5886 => 0.2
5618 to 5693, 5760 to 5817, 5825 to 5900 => -2.3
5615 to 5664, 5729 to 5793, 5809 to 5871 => -0.3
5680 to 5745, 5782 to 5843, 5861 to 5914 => -4.9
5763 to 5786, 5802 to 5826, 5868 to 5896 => -2.2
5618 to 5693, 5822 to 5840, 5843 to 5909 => -2.1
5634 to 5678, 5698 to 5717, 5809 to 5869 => 0.6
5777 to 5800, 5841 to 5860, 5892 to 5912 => -1.7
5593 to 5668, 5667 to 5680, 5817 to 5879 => -0.4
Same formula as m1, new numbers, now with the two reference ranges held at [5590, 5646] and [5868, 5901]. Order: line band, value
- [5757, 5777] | -1.9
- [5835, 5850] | -2.4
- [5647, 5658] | -0.3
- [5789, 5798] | -1.0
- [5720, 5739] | -2.1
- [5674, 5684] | -0.6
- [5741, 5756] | -1.5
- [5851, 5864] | -1.4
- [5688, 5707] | -0.7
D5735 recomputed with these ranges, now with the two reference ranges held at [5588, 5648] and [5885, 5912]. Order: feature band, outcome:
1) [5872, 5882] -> -0.161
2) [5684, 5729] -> -0.059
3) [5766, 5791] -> -0.100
